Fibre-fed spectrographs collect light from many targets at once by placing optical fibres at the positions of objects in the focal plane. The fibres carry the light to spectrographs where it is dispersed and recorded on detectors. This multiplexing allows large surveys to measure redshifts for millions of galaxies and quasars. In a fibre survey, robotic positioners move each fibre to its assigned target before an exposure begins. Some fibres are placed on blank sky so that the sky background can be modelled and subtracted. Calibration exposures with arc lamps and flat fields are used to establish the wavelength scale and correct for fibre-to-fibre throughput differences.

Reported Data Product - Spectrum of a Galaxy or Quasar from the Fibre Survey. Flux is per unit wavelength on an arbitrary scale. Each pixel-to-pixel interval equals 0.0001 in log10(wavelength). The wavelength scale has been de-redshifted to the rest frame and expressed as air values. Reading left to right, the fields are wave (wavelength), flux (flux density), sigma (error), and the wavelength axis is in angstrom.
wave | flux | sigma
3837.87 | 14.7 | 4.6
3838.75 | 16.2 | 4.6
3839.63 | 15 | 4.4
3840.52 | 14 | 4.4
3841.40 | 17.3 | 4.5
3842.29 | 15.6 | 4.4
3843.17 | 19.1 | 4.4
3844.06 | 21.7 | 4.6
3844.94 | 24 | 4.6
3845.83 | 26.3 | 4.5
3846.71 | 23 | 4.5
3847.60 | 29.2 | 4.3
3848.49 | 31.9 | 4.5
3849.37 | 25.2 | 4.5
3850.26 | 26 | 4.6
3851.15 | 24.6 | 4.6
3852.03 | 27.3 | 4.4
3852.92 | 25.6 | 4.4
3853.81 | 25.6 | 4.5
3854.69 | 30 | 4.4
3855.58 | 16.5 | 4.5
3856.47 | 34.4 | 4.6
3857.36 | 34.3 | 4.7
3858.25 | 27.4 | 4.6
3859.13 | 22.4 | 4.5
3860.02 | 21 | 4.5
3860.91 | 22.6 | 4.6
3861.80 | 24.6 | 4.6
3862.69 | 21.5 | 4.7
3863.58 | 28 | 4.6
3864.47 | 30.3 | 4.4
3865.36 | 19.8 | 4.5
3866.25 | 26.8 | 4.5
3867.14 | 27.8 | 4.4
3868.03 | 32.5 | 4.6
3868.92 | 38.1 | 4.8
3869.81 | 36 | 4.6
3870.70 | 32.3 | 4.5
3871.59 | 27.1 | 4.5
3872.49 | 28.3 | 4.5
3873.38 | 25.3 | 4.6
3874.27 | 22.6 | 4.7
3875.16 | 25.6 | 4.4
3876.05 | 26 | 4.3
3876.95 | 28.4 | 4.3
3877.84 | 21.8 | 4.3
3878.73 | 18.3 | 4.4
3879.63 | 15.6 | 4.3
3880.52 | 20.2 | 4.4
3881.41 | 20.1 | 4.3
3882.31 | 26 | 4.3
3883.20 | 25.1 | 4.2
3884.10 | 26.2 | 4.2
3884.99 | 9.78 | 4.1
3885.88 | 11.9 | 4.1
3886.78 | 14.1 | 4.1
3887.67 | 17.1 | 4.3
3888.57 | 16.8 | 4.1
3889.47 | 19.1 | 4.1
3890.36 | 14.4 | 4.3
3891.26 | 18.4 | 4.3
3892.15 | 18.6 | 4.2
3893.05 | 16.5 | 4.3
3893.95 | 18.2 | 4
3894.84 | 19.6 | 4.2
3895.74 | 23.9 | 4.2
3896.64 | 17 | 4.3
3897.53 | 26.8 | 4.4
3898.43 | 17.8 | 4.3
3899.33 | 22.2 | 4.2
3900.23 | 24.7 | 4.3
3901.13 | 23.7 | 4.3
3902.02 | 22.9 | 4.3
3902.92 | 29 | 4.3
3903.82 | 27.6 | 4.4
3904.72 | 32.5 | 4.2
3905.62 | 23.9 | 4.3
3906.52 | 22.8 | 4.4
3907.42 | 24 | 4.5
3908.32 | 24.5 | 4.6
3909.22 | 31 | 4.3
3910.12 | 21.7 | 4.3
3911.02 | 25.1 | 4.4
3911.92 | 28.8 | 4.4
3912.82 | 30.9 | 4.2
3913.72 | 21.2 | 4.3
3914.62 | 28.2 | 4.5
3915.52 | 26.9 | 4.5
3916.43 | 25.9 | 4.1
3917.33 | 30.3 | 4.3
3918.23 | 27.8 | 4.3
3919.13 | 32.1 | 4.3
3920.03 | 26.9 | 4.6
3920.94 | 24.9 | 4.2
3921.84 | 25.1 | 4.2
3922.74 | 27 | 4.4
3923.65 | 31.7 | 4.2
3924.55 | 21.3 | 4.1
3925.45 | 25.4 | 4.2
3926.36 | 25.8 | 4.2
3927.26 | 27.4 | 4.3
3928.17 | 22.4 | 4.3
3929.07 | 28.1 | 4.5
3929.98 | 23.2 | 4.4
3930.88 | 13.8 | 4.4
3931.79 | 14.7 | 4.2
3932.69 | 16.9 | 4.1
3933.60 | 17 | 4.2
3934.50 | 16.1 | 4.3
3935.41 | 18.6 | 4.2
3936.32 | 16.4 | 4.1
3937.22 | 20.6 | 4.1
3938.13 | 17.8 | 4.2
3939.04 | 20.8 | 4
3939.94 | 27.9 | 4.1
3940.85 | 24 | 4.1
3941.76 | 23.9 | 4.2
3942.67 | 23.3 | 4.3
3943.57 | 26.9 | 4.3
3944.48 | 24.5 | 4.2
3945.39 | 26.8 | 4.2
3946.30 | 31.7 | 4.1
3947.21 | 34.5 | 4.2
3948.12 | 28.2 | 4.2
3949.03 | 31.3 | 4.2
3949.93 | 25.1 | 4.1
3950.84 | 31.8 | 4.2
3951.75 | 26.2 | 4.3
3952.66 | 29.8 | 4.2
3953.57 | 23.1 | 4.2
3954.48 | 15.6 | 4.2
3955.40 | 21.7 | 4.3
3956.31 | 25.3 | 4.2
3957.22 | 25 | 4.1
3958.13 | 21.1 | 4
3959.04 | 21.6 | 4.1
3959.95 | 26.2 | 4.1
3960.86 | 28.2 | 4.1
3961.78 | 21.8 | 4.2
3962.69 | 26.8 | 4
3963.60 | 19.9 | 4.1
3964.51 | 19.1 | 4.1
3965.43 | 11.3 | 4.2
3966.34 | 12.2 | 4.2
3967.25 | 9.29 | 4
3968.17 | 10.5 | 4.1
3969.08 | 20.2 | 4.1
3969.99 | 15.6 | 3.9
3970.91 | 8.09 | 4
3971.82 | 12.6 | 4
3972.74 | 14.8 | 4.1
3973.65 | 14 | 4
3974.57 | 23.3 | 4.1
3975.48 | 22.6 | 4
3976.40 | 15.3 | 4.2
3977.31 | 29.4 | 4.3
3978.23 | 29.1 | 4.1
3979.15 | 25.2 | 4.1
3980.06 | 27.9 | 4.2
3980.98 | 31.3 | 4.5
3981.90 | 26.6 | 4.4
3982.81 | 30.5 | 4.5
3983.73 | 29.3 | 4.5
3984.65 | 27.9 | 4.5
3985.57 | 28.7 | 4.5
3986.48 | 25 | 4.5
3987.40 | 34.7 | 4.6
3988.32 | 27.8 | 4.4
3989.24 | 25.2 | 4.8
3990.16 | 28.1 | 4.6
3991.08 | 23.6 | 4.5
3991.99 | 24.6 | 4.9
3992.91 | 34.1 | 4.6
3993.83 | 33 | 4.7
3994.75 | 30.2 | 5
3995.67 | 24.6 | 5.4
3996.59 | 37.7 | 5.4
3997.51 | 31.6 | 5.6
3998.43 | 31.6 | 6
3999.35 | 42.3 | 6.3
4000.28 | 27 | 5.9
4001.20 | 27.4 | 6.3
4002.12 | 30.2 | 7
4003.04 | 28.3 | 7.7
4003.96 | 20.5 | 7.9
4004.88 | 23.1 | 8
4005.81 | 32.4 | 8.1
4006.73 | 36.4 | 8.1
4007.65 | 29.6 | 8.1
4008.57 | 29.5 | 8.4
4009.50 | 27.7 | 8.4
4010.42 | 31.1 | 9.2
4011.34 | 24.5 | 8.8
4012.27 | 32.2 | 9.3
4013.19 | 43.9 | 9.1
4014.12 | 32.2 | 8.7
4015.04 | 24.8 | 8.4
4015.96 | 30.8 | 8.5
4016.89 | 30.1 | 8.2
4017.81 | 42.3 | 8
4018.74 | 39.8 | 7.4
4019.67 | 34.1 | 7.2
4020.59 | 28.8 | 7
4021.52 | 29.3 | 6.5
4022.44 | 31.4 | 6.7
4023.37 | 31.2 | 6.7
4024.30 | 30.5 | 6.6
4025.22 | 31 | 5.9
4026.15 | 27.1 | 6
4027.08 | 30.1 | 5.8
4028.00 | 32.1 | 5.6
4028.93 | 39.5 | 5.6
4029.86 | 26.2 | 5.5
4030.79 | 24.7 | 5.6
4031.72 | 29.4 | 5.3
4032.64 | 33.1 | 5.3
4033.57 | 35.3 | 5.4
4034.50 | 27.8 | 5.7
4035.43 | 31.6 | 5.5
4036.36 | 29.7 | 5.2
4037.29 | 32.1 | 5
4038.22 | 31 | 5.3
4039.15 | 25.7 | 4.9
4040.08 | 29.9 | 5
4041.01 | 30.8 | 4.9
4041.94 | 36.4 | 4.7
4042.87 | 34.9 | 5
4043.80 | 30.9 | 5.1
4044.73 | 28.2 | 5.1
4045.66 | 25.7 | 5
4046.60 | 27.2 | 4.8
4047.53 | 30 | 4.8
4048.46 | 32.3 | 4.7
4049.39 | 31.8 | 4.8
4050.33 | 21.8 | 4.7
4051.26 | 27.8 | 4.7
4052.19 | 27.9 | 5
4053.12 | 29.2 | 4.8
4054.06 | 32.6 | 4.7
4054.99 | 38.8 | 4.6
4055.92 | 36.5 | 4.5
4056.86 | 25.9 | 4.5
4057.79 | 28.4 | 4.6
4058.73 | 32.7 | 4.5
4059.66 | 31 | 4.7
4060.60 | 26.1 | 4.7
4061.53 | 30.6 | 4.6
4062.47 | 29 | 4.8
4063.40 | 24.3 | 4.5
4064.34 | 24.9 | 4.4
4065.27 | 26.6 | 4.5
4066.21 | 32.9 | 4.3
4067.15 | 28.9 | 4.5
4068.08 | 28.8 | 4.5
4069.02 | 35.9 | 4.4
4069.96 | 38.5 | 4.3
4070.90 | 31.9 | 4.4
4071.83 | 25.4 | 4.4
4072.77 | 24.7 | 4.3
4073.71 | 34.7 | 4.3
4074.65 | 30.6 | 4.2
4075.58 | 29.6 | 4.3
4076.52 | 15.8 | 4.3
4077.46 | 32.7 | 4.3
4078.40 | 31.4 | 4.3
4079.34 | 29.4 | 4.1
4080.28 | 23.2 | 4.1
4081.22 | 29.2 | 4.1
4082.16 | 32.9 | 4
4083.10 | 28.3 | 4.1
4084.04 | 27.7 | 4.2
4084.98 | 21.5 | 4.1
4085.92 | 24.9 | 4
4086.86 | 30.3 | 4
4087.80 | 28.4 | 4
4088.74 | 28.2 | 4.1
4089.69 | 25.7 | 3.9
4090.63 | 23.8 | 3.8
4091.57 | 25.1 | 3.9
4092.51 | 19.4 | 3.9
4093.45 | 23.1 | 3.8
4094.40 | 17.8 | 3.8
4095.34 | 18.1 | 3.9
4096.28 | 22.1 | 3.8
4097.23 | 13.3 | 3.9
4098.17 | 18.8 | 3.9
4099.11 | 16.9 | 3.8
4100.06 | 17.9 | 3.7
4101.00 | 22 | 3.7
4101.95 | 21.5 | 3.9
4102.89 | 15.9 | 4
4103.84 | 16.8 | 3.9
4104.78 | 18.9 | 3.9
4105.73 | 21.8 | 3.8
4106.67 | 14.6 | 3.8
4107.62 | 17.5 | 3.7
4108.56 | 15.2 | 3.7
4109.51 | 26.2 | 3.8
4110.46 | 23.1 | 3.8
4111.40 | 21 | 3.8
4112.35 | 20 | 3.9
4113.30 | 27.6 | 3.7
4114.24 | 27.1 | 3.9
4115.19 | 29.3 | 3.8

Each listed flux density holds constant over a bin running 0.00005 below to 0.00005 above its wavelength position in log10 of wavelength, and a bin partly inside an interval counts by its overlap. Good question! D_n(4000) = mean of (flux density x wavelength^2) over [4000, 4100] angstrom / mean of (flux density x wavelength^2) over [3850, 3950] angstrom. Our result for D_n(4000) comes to 1.3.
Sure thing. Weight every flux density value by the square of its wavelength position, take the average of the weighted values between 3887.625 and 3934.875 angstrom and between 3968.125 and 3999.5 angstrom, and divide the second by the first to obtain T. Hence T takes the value 1.1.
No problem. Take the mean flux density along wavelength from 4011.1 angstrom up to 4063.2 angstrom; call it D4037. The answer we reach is 30.9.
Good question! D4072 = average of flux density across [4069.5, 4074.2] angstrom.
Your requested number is 31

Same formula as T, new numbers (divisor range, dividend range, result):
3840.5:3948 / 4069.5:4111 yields 1.10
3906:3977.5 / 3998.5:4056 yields 1.40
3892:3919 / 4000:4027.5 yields 1.31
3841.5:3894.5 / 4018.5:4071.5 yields 1.41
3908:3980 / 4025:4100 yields 1.30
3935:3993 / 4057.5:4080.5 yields 1.31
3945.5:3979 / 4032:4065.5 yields 1.44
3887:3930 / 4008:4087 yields 1.34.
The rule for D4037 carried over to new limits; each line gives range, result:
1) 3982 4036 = 30.5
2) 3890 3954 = 24.2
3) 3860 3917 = 23.7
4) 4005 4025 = 31.9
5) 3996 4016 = 30.6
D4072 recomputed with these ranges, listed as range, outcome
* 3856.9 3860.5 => 26.3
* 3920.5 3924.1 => 27.2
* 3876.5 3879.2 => 22.7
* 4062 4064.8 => 26.1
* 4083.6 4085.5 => 24.6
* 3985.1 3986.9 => 27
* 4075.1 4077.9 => 26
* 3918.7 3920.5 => 29.4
